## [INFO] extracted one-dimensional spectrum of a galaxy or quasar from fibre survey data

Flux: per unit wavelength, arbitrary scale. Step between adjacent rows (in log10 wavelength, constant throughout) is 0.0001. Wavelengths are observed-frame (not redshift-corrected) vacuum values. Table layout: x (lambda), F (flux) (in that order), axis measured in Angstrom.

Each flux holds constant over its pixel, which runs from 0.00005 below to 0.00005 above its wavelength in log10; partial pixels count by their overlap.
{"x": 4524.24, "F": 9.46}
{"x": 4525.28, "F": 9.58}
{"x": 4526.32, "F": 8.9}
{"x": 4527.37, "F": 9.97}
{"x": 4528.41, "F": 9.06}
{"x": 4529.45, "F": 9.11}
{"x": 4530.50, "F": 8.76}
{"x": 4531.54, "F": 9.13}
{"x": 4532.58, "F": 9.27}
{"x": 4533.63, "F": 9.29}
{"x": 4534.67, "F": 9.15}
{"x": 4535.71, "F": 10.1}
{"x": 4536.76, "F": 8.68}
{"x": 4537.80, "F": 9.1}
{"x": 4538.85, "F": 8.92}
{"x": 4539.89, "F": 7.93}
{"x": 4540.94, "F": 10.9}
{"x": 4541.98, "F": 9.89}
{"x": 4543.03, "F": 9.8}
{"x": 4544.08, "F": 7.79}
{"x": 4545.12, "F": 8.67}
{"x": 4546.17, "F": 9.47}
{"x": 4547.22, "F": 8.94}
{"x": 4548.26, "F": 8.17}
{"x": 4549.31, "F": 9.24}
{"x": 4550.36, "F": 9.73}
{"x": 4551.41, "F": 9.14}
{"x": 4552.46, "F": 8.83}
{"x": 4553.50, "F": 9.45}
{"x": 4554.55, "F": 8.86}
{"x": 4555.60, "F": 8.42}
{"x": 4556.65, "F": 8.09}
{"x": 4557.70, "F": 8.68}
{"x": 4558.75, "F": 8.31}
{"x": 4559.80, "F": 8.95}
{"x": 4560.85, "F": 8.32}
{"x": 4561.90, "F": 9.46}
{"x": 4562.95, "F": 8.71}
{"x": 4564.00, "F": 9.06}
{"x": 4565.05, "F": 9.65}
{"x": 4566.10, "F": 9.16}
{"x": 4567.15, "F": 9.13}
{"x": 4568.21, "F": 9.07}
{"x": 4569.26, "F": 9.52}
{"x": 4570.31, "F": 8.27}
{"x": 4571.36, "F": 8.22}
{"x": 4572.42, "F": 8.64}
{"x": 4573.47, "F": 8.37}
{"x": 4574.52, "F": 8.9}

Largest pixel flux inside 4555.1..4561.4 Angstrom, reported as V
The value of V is 8.95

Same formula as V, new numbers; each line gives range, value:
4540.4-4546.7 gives 10.9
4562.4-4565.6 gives 9.65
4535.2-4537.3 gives 10.1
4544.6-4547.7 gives 9.47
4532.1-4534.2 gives 9.29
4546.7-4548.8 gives 8.94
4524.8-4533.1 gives 9.97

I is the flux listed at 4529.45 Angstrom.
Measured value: 9.11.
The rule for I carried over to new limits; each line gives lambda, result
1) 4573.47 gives 8.37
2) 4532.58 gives 9.27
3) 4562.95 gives 8.71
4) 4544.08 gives 7.79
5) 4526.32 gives 8.9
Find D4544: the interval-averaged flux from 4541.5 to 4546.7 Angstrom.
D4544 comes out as 9.1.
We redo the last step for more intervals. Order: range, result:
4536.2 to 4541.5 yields 9.12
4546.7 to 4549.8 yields 8.79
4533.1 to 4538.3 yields 9.27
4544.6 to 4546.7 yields 9.05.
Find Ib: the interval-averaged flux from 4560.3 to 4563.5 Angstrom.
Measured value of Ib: 8.84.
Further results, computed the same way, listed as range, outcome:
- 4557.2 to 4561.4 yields 8.57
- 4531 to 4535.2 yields 9.23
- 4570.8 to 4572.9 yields 8.4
